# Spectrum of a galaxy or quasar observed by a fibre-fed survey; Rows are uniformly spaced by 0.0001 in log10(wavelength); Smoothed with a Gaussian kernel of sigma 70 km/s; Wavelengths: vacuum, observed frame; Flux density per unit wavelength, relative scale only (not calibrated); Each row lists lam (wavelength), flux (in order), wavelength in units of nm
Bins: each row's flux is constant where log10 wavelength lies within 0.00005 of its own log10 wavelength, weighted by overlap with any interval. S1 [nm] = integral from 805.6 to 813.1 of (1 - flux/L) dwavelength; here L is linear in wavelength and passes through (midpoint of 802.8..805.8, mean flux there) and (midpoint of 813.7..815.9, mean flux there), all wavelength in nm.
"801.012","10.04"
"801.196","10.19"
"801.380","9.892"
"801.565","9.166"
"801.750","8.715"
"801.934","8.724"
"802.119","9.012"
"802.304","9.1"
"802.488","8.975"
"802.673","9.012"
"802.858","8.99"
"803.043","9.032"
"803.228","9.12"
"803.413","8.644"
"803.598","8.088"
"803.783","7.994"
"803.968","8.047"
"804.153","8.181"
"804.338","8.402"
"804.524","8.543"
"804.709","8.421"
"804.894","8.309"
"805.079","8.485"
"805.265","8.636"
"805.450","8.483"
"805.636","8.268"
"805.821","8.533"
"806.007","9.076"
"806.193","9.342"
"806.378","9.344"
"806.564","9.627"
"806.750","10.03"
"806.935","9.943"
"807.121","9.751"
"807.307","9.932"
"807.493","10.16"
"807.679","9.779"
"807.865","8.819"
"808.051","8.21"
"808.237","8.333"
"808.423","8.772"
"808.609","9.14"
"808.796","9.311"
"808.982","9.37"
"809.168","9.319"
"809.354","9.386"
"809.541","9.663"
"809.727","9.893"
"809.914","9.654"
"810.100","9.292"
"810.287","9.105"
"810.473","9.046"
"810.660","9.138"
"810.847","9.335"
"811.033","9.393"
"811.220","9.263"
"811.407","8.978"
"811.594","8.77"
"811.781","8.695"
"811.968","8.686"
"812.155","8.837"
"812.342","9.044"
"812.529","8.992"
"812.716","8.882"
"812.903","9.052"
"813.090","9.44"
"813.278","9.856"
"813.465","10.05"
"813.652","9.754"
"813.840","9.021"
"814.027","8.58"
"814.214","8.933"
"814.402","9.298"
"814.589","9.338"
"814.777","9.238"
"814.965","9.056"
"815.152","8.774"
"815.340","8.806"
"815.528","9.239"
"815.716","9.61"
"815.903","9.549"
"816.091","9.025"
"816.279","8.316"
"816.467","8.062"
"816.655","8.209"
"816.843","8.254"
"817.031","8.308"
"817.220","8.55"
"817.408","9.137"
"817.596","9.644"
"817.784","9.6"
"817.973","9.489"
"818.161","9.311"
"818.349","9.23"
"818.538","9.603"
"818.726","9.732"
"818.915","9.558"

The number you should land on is -0.37 nm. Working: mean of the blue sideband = 8.47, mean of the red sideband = 9.12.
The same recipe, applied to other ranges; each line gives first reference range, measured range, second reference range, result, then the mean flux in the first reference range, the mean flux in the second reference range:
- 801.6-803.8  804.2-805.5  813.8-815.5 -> 0.058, 8.82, 9.01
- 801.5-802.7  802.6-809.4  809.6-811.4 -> 0.144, 8.95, 9.34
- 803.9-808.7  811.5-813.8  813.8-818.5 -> -0.049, 8.95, 8.99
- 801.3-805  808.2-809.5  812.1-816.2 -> -0.026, 8.71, 9.2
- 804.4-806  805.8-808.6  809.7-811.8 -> -0.186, 8.49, 9.21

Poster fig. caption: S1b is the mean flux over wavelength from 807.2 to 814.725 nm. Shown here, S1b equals 9.21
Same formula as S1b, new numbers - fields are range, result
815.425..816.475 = 9.04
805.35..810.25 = 9.28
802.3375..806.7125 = 8.7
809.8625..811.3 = 9.27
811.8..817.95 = 9.04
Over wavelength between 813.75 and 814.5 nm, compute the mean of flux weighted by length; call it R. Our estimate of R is 8.97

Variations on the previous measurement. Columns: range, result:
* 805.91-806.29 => 9.2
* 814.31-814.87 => 9.29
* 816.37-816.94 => 8.18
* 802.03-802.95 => 9.02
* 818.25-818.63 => 9.41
